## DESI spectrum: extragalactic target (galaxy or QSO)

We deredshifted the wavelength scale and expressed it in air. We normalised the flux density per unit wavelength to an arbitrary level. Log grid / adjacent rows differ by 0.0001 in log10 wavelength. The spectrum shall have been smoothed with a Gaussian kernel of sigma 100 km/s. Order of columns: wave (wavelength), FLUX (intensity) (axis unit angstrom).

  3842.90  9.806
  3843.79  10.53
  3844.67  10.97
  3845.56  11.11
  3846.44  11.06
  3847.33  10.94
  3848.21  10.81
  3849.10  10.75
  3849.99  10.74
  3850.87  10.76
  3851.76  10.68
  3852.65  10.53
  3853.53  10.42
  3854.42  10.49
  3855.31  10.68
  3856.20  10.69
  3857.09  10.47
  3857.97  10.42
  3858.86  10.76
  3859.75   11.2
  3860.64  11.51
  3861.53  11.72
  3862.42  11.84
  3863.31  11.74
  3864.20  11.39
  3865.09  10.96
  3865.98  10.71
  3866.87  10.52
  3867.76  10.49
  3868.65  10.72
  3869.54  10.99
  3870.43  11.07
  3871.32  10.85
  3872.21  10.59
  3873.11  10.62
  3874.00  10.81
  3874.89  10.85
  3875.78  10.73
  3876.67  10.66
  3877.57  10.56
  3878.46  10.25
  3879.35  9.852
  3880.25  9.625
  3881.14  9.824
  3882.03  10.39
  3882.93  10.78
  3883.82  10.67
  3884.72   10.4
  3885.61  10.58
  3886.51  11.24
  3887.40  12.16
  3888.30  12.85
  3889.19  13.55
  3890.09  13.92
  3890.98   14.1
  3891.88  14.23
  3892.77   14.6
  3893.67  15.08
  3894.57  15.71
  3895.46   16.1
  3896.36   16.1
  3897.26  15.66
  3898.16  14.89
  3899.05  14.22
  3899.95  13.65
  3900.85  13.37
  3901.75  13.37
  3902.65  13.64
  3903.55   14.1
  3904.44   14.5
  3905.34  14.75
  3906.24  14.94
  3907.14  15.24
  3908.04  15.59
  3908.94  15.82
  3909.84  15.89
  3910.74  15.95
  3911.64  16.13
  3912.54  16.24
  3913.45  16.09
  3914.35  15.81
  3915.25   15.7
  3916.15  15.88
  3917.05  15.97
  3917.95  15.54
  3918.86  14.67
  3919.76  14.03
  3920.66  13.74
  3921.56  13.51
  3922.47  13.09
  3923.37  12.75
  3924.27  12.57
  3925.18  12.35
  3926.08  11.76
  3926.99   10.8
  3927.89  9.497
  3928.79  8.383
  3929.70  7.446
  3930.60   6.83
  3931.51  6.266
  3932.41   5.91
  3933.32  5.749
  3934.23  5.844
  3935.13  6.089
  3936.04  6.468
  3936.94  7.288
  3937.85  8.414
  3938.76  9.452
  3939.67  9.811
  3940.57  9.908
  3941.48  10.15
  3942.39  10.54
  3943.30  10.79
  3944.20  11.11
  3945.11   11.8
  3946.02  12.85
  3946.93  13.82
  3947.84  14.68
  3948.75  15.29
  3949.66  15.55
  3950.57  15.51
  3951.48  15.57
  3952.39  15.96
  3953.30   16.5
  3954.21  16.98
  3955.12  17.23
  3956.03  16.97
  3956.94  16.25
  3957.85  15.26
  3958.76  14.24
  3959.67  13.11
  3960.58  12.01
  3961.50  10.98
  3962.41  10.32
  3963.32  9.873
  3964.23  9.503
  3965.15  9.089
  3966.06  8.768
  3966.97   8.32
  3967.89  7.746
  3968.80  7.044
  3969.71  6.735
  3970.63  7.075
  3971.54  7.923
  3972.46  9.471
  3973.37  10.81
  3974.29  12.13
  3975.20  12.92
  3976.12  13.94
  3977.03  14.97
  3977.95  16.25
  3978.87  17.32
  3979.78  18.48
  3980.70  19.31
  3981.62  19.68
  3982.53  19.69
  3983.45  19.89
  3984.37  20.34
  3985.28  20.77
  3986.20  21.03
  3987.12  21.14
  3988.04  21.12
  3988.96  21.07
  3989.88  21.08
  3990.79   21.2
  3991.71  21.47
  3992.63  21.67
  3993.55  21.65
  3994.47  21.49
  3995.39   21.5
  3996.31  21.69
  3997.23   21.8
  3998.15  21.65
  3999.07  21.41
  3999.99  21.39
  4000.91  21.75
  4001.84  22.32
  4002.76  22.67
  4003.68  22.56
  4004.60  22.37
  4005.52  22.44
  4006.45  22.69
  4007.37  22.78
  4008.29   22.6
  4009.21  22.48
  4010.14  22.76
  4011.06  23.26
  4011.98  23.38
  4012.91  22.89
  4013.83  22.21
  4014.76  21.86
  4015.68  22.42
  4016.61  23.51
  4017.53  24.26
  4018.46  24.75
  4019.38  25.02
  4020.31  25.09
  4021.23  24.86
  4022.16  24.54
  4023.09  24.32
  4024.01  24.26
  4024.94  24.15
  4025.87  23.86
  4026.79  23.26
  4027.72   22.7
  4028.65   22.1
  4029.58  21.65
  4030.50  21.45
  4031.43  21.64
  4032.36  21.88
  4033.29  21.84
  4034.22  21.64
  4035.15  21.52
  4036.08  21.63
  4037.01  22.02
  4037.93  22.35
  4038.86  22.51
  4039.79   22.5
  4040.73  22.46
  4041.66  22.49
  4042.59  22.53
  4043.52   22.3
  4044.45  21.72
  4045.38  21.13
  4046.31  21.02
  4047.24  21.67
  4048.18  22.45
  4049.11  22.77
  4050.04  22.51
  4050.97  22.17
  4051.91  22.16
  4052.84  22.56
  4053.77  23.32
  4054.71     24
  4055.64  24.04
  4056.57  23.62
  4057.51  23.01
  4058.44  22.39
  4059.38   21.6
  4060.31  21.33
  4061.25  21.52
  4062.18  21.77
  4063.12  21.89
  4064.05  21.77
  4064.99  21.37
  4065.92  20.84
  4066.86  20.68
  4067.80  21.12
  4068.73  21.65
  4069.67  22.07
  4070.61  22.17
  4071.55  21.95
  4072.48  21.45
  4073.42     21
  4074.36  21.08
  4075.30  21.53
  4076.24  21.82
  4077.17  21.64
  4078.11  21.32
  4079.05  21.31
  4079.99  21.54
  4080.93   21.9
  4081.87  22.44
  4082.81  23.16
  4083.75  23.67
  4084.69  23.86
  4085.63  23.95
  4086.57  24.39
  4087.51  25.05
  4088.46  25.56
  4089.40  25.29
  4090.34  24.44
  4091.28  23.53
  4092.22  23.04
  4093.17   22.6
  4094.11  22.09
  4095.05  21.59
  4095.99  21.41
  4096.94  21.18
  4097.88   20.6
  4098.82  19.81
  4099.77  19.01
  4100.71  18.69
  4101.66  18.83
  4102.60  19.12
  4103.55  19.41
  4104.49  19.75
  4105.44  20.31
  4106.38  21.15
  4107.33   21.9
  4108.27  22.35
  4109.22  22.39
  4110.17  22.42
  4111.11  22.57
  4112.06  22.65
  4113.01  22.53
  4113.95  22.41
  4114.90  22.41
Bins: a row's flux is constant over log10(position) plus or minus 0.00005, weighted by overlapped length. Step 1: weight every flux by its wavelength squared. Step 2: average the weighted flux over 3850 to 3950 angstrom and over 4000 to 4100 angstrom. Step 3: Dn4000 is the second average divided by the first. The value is 2.02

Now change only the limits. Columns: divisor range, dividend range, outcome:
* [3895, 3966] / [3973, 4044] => 1.75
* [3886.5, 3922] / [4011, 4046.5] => 1.64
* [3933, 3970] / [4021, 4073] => 2.03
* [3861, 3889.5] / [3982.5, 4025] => 2.19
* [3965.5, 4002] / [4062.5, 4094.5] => 1.37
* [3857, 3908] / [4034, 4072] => 1.96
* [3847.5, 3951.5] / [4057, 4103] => 2.00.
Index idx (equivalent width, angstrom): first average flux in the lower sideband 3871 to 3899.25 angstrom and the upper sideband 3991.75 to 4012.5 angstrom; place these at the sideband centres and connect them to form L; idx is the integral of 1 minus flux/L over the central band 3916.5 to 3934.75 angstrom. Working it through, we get 5.5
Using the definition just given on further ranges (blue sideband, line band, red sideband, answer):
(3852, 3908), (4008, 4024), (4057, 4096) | -3.6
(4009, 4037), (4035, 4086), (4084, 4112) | 0.9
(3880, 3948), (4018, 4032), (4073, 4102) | -3.7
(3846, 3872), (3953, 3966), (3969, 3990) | 1.6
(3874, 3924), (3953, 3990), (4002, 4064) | 8.3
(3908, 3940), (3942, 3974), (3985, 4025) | 7.6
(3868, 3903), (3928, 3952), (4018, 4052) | 9.1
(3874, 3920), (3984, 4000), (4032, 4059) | -1.7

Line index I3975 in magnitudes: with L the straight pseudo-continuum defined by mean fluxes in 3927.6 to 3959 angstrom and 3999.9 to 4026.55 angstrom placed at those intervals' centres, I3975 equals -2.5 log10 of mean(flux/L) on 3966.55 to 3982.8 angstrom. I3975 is 0.32 mag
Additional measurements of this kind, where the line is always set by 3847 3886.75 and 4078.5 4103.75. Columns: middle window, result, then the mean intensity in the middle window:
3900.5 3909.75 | -0.15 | 14.6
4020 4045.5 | -0.18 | 22.7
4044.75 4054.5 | -0.11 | 22.2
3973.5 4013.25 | -0.19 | 20.5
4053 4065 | -0.10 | 22.5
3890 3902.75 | -0.19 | 14.6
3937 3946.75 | 0.36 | 10.4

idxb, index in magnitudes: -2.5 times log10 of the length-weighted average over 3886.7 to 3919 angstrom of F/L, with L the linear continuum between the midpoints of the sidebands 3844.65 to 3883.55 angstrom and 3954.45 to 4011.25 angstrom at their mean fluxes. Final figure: -0.16 mag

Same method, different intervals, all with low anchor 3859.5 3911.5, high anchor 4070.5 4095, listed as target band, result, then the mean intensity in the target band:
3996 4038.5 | -0.17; 22.7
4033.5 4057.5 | -0.08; 22.4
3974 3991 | -0.06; 18.6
